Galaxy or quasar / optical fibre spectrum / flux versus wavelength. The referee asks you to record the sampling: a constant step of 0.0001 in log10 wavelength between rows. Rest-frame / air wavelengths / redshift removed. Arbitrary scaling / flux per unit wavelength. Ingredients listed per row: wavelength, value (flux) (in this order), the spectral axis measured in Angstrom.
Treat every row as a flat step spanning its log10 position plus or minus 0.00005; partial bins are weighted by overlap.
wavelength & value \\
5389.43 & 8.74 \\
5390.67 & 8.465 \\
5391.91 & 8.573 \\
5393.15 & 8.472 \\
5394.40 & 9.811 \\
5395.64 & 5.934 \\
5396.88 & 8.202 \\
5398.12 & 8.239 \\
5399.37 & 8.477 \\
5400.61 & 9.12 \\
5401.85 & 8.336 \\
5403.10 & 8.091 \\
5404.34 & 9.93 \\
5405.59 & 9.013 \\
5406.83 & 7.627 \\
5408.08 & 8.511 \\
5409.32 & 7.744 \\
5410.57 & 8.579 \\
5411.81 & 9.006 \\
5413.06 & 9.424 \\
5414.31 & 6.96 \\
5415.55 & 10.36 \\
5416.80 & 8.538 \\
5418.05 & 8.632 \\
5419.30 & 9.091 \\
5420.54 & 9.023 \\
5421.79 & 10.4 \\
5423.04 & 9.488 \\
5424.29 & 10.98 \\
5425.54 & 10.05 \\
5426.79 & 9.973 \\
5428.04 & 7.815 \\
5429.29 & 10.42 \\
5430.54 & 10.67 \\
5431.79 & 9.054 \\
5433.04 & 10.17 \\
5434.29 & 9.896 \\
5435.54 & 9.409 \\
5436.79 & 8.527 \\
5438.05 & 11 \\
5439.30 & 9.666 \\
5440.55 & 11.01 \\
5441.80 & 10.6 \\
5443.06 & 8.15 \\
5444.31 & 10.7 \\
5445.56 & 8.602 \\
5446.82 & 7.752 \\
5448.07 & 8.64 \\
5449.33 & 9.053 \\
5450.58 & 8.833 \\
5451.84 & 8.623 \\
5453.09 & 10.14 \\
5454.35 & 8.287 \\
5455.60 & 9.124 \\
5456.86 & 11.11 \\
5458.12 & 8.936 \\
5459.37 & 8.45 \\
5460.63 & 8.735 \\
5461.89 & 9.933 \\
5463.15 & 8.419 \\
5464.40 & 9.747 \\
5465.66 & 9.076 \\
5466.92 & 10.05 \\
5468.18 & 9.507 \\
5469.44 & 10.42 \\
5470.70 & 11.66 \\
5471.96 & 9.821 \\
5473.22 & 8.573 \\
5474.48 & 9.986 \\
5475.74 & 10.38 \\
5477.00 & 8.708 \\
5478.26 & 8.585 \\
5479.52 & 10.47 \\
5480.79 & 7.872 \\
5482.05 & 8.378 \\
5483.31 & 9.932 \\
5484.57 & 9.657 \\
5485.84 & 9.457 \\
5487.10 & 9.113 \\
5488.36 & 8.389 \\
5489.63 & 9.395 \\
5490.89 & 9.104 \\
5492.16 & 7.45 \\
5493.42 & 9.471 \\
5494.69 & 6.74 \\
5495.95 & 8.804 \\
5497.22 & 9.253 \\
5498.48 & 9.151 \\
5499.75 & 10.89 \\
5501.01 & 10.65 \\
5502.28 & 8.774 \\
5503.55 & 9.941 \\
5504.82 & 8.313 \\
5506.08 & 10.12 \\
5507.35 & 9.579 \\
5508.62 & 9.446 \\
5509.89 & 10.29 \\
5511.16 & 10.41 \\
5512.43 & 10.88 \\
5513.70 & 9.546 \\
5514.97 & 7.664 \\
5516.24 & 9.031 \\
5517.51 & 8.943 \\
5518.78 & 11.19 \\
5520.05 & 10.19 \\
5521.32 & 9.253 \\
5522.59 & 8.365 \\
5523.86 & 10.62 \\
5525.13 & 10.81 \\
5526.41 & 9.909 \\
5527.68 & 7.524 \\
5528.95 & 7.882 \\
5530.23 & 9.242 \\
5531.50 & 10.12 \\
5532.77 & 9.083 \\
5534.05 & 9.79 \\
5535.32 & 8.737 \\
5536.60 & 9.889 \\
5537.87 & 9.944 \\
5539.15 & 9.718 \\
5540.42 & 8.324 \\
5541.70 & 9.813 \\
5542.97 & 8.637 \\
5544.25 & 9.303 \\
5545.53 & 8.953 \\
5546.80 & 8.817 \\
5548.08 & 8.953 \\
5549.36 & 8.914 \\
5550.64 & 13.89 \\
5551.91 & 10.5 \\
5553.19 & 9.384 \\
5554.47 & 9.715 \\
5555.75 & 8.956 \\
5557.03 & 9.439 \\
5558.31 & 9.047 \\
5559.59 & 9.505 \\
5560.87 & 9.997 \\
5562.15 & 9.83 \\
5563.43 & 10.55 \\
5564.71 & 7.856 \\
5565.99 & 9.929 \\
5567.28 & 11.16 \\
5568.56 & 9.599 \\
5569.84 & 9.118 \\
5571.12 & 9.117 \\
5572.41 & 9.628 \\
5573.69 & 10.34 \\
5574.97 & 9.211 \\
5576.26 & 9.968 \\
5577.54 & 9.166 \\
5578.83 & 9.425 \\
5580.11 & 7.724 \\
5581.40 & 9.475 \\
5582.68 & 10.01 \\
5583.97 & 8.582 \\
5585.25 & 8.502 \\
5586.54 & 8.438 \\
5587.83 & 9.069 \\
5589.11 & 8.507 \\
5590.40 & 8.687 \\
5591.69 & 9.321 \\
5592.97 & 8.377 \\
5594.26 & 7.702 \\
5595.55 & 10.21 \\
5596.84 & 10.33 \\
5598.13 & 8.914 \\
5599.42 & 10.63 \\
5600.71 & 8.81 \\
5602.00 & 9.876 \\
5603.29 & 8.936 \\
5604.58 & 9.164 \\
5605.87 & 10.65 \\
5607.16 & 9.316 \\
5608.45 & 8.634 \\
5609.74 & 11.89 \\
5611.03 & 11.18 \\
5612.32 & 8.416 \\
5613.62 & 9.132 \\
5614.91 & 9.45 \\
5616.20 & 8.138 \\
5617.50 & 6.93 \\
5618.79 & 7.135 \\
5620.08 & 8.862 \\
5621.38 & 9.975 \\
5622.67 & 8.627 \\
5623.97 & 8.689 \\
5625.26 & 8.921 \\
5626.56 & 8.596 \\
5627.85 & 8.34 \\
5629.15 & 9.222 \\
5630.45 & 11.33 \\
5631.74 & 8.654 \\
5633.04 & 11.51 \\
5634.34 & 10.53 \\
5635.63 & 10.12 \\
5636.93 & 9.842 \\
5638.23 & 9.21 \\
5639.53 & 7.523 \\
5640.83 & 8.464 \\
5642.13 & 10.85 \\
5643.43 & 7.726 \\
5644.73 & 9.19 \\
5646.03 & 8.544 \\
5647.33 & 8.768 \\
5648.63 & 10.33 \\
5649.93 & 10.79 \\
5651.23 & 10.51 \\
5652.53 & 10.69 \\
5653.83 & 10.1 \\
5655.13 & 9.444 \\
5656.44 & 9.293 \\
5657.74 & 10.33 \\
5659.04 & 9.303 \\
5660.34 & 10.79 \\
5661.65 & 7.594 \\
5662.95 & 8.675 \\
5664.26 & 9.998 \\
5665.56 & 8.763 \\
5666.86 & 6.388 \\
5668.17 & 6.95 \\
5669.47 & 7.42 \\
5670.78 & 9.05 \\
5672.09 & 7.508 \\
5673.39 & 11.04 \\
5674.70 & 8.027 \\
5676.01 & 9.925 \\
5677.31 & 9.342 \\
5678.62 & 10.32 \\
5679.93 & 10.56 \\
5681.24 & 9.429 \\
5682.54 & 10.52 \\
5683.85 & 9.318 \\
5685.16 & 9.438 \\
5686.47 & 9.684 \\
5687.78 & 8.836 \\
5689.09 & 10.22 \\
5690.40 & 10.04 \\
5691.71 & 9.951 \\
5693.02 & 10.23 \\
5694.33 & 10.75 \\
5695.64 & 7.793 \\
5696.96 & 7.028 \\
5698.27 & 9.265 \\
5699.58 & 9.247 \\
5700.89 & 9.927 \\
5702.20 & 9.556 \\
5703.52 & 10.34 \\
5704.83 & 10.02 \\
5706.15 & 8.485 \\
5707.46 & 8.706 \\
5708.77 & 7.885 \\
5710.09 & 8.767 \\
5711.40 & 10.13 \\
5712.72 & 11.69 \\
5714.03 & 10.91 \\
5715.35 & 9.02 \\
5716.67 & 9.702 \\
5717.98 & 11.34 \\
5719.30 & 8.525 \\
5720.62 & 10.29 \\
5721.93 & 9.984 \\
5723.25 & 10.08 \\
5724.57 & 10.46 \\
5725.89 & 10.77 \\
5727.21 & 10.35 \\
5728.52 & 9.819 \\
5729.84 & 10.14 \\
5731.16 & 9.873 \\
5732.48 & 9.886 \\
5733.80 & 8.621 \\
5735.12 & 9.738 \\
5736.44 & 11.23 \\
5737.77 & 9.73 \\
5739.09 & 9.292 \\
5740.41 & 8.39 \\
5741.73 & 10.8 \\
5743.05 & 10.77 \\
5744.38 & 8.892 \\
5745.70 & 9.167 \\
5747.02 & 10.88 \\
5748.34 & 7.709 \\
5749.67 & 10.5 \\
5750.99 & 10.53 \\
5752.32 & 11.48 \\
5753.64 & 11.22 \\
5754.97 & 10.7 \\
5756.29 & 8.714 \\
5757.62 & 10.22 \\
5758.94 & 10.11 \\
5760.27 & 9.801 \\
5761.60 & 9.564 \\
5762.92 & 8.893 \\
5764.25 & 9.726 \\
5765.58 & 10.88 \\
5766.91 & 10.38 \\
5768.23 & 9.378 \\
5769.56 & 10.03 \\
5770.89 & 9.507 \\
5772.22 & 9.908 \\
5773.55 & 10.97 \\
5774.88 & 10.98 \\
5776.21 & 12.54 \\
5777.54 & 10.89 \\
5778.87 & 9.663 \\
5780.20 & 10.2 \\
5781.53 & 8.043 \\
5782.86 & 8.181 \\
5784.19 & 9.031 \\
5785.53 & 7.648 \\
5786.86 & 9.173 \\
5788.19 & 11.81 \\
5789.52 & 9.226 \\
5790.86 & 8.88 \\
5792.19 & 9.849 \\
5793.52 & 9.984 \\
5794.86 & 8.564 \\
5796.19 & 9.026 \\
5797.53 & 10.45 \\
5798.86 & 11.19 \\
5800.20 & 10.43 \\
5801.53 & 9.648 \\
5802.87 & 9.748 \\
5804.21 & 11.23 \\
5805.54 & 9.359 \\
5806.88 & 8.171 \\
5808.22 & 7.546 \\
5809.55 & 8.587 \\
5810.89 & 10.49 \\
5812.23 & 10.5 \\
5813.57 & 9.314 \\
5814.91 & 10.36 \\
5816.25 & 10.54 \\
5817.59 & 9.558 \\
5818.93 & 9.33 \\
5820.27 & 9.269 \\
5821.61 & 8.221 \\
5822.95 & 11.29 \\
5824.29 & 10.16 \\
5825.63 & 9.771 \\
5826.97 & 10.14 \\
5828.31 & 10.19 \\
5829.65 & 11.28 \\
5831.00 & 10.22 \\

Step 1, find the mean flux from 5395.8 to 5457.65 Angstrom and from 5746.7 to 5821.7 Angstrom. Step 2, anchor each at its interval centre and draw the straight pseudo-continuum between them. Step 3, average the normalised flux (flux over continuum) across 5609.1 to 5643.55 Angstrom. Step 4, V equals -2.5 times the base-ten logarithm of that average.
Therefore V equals 0.03 mag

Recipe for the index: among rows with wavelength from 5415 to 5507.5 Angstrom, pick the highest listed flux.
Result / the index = 11.66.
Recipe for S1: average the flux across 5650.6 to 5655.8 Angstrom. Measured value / 10.2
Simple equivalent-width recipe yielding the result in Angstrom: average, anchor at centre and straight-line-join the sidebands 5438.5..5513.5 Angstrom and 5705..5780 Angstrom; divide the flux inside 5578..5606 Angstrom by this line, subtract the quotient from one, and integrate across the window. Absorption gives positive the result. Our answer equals 1.5 Angstrom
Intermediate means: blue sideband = 9.38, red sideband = 9.98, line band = 9.12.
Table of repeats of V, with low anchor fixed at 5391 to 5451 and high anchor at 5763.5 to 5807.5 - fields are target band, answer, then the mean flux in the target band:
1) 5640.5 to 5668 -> 0.03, 9.33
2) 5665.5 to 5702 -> 0.05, 9.19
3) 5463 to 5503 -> -0.01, 9.32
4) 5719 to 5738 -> -0.03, 10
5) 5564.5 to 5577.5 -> -0.03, 9.63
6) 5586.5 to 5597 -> 0.06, 8.93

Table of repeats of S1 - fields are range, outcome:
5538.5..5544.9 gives 9.15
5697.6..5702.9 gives 9.5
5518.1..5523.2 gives 9.76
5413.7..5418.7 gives 8.63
